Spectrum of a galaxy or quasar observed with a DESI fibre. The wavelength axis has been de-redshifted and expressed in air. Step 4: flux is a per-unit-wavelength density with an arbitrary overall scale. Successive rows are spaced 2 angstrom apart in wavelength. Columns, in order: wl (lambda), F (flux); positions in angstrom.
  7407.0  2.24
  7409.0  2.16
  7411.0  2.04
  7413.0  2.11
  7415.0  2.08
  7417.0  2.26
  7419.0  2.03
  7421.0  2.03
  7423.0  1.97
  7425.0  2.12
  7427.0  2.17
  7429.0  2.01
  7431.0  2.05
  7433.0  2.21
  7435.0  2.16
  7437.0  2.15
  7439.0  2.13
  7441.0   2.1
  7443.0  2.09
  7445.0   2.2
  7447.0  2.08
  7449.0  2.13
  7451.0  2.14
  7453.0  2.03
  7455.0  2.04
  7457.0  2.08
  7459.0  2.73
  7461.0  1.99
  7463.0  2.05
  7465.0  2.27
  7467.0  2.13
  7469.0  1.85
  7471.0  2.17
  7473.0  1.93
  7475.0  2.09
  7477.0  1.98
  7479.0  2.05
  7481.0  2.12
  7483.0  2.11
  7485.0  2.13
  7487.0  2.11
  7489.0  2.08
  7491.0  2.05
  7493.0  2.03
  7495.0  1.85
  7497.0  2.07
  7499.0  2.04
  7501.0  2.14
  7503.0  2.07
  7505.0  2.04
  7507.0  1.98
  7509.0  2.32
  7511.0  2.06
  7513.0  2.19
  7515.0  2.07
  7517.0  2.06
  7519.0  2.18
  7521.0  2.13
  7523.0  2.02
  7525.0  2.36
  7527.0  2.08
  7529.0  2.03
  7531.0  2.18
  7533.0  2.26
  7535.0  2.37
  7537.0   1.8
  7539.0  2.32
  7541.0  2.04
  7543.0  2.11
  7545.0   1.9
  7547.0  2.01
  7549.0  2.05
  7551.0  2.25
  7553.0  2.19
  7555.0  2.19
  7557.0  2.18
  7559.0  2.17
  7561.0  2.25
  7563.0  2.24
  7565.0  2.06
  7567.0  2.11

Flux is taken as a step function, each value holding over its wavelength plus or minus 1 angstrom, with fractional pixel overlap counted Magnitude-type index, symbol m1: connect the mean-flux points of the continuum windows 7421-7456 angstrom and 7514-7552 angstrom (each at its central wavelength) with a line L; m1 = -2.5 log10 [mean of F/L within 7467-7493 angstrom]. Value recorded 0.03 mag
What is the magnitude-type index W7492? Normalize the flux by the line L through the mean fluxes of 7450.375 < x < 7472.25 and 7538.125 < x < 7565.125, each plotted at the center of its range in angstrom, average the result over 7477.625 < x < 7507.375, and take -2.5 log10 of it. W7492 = 0.04 mag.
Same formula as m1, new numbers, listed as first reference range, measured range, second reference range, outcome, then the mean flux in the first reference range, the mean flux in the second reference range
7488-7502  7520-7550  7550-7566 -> 0.01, 2.04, 2.19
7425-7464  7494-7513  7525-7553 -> 0.03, 2.13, 2.12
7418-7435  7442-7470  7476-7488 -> -0.02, 2.08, 2.08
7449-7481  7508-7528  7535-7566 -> -0.02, 2.1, 2.13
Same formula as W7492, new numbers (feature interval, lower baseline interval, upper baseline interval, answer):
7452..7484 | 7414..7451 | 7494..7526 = 0.00 mag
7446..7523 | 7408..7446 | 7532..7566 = 0.02 mag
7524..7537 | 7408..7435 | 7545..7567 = -0.02 mag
